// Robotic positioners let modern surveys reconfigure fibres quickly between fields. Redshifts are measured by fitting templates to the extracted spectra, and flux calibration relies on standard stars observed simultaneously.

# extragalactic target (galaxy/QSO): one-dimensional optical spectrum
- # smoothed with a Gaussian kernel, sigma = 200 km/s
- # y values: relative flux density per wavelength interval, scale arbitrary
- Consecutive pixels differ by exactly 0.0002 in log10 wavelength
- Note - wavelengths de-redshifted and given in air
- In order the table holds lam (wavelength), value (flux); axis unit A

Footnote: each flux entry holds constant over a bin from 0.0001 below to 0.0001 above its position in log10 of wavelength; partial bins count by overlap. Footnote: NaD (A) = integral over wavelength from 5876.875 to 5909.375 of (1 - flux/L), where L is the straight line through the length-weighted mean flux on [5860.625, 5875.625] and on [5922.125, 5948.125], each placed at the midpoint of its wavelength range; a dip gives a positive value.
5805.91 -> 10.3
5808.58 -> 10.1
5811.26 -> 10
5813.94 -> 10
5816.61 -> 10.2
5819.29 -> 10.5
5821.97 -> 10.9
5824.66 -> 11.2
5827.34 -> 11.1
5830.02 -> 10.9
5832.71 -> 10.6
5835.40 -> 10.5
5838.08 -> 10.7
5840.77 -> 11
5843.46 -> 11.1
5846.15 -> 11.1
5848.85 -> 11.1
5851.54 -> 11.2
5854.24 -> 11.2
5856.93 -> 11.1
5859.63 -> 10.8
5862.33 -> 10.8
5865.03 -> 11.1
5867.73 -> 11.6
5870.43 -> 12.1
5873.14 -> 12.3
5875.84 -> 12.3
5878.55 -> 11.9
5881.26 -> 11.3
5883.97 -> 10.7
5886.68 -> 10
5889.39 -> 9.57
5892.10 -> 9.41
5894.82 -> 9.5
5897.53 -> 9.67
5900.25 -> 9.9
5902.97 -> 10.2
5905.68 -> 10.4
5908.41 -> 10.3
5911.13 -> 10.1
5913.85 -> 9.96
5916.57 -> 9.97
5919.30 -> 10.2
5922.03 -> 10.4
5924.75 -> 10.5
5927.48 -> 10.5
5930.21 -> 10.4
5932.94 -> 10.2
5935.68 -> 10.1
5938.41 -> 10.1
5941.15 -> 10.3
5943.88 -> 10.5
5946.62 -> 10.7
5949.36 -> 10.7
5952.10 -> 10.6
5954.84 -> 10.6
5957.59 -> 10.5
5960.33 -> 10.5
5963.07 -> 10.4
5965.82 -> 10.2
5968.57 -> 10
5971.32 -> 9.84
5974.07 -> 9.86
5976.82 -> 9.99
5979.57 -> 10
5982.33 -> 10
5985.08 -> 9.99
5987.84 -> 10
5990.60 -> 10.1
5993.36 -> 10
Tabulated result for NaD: 2.6 A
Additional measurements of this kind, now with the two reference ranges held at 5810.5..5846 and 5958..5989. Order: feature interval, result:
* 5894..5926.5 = 0.8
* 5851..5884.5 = -2.9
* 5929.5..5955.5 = -0.5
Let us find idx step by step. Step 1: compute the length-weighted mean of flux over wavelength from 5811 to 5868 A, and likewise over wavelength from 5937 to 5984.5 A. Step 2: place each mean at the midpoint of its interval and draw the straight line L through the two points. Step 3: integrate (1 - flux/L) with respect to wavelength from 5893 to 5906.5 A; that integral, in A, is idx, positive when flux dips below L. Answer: 0.9 A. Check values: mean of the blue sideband 10.9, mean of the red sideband 10.3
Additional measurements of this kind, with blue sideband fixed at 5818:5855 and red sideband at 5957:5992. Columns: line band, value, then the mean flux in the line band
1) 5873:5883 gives -1.1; 11.9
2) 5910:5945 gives 0.4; 10.2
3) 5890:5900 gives 1.0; 9.57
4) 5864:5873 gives -0.8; 11.7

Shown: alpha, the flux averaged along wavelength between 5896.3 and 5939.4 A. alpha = 10.2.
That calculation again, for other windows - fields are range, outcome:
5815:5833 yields 10.8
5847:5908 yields 10.8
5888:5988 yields 10.2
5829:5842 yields 10.7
